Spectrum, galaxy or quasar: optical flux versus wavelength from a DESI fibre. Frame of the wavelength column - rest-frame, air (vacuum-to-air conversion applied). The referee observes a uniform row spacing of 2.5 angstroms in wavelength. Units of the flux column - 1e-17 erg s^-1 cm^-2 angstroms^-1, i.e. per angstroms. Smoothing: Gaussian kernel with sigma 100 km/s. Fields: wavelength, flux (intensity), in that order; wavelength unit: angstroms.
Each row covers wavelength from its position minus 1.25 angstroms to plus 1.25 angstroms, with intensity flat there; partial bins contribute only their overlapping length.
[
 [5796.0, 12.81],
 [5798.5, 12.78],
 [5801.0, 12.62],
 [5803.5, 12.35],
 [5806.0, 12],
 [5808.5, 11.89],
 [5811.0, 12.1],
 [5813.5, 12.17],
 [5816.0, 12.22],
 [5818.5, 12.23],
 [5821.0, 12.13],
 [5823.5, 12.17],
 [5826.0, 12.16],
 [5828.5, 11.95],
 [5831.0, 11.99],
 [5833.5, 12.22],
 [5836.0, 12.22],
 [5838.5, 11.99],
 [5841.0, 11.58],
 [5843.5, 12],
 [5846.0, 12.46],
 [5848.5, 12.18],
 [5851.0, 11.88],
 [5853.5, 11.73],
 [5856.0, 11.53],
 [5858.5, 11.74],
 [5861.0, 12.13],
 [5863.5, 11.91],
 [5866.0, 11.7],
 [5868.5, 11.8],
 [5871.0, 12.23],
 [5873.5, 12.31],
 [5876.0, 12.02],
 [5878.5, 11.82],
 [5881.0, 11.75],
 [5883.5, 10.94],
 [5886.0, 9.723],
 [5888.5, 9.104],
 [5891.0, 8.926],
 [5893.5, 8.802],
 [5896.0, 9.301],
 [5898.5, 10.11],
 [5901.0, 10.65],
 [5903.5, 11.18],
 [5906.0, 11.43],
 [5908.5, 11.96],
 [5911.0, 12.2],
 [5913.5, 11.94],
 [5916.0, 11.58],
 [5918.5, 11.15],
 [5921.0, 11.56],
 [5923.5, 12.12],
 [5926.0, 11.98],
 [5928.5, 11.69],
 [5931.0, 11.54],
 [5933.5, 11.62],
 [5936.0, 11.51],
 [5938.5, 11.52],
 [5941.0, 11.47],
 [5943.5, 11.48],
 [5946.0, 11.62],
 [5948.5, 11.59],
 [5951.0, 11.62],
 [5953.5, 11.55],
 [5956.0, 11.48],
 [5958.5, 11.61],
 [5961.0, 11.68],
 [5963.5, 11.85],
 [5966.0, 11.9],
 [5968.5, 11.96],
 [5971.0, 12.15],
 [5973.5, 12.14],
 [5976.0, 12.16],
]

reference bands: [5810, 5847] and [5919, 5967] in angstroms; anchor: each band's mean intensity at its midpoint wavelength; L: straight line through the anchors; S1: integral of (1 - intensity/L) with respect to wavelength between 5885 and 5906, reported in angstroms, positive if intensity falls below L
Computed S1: 3.6 angstroms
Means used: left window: 12.1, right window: 11.6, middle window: 9.83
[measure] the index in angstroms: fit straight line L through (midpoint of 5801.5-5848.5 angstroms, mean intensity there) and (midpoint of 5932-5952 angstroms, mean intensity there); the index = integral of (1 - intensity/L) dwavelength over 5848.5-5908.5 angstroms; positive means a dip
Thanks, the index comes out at 3.8 angstroms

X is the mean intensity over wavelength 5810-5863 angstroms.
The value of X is 12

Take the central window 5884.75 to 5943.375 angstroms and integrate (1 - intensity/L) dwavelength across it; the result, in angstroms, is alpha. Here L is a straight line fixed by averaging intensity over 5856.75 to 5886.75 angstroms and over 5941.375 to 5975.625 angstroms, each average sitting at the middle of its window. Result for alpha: 3.6 angstroms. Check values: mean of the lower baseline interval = 11.7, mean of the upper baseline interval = 11.7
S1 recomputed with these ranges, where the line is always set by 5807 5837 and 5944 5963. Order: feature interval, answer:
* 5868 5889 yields 0.95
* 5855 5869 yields 0.18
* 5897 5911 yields 0.78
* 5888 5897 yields 2.14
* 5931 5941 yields 0.11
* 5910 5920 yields 0.04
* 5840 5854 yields 0.03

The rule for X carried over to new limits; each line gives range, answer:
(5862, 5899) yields 10.9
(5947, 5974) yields 11.8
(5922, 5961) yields 11.6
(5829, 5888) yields 11.8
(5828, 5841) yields 12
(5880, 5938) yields 11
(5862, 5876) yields 12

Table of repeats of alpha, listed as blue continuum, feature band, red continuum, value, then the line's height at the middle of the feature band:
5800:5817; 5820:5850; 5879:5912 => -1.1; 11.7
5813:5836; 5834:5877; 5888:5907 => -3.0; 11.2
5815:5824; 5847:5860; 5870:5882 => 0.3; 12.1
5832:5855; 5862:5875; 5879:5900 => -1.3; 10.9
